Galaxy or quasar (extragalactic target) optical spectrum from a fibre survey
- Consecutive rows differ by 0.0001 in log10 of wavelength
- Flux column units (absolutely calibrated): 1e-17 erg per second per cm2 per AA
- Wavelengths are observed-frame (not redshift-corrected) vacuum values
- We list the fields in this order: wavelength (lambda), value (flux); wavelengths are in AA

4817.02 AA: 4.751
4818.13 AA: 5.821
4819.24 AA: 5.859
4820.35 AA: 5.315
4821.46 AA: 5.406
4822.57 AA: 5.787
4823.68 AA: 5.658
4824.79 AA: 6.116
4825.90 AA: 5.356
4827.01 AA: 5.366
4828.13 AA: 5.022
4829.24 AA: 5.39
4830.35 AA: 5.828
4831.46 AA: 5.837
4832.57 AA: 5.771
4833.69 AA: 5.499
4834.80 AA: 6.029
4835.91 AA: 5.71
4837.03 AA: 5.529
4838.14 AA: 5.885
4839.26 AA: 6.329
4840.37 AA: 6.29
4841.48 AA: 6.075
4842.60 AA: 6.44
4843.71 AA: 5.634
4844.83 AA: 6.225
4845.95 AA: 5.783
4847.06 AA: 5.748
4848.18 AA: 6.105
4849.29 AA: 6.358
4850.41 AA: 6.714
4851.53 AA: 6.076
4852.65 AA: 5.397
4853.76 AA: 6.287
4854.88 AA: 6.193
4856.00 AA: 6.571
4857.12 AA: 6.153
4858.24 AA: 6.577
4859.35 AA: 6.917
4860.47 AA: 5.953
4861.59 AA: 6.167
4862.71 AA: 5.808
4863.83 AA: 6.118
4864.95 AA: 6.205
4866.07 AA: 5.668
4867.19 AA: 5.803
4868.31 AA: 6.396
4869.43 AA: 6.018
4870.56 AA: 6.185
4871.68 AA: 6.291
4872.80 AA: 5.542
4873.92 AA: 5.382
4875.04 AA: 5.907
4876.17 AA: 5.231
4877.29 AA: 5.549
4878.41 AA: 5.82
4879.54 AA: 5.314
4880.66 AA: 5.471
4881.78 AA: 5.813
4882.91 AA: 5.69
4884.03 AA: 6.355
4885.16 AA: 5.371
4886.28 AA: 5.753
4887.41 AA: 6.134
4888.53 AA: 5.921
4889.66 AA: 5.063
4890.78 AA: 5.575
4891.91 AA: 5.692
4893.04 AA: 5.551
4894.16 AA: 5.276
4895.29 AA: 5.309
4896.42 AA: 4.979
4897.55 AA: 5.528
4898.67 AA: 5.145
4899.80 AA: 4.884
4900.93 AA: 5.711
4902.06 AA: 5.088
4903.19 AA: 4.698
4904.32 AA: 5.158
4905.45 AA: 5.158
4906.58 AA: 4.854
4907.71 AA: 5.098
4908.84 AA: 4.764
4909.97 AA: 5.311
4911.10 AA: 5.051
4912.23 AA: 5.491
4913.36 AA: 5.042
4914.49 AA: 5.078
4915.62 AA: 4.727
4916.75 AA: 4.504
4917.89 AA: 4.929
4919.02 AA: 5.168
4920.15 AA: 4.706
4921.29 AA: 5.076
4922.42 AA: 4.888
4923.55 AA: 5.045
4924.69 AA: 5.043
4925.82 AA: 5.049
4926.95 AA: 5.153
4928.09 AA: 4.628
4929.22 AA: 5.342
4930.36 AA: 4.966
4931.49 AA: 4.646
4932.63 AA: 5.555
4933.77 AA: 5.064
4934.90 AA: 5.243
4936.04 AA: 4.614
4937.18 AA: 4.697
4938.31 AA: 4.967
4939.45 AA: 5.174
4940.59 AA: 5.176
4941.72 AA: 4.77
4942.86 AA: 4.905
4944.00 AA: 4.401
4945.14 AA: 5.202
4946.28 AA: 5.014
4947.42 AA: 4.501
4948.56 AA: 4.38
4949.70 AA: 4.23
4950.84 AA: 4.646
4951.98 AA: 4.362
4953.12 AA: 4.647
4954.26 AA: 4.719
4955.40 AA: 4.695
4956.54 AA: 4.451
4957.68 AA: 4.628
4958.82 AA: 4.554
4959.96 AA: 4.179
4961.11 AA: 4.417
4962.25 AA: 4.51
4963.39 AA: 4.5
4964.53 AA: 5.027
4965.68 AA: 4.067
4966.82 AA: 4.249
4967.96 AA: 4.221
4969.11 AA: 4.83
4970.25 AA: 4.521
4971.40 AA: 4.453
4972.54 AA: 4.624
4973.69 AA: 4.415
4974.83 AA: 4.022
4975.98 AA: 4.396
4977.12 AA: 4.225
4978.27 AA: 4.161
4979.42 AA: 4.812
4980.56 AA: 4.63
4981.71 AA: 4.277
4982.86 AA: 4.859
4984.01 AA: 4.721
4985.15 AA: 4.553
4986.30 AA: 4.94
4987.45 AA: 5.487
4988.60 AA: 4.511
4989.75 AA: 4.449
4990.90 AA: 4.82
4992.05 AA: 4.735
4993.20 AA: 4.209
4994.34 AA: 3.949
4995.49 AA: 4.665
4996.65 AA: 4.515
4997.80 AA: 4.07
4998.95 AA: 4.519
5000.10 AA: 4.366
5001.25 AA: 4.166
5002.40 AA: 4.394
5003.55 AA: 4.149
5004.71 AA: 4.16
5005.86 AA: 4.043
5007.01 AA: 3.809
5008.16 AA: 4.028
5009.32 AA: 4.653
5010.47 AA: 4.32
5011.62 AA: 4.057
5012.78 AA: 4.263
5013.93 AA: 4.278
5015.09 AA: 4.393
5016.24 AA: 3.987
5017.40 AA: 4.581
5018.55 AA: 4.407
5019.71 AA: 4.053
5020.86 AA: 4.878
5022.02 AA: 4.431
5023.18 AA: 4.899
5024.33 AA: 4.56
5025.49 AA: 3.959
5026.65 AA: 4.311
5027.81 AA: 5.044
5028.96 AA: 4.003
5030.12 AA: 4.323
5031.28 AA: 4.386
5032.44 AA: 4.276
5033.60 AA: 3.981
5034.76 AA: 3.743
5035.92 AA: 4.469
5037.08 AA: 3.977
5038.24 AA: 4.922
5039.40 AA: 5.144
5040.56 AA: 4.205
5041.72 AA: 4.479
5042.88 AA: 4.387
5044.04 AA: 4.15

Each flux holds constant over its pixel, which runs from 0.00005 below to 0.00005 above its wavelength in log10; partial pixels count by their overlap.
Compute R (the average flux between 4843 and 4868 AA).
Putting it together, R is 6.12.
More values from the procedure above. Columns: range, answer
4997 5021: 4.26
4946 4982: 4.48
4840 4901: 5.86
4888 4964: 4.95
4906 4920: 4.99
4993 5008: 4.23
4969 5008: 4.45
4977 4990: 4.65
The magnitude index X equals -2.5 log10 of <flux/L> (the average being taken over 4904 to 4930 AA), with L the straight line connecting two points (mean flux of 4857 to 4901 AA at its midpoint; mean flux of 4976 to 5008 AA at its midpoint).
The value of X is 0.06 mag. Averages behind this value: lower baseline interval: 5.75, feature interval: 5.01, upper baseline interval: 4.45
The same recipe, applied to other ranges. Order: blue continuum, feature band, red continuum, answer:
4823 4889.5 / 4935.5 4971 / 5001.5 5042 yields 0.08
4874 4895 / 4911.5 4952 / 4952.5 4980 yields 0.01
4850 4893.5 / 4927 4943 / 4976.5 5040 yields 0.05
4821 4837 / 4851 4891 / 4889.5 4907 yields -0.10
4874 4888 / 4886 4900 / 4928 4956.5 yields 0.01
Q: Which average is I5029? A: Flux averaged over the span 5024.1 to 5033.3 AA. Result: 4.34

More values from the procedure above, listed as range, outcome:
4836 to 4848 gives 5.98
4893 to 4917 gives 5.11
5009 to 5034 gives 4.37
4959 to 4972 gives 4.46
